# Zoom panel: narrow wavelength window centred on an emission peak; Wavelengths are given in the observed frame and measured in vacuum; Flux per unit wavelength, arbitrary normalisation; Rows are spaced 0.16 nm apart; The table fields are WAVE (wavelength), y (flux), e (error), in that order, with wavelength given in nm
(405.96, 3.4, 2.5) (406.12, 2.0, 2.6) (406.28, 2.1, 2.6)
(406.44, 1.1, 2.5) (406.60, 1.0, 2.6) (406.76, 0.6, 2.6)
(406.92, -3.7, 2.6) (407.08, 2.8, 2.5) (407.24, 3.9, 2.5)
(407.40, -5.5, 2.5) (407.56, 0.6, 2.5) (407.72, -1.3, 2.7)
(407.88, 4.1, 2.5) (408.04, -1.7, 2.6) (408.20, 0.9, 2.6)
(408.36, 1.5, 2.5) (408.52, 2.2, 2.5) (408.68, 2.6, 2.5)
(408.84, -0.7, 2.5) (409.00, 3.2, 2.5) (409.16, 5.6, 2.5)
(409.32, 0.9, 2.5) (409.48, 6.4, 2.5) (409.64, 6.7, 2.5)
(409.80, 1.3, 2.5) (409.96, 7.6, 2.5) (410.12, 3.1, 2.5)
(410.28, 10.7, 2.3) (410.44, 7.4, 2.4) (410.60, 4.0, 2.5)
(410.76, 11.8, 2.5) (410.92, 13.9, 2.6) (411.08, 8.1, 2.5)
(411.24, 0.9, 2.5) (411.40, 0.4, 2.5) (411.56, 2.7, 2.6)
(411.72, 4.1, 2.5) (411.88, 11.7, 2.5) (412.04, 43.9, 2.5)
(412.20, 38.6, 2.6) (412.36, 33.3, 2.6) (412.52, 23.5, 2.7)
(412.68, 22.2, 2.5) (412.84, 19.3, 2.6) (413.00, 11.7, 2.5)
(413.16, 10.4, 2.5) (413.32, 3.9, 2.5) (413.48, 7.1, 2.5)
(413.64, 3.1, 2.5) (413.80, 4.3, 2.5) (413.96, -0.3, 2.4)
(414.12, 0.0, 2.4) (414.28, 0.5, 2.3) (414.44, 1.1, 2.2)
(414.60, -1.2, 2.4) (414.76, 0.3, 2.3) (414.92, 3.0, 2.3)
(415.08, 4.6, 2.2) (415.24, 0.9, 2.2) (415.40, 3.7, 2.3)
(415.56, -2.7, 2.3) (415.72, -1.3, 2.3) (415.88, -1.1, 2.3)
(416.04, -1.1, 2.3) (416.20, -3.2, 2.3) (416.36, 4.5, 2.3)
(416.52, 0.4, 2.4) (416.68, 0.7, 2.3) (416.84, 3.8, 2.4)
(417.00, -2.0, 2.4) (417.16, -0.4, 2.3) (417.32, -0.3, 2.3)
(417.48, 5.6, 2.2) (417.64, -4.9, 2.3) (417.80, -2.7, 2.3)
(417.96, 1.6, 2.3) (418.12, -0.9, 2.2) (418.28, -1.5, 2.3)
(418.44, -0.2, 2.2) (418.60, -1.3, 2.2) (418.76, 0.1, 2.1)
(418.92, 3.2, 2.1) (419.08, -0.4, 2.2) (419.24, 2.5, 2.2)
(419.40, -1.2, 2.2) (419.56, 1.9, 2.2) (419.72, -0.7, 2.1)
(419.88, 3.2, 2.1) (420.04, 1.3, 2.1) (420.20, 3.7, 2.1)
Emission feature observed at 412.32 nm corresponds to Lyman alpha 1216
